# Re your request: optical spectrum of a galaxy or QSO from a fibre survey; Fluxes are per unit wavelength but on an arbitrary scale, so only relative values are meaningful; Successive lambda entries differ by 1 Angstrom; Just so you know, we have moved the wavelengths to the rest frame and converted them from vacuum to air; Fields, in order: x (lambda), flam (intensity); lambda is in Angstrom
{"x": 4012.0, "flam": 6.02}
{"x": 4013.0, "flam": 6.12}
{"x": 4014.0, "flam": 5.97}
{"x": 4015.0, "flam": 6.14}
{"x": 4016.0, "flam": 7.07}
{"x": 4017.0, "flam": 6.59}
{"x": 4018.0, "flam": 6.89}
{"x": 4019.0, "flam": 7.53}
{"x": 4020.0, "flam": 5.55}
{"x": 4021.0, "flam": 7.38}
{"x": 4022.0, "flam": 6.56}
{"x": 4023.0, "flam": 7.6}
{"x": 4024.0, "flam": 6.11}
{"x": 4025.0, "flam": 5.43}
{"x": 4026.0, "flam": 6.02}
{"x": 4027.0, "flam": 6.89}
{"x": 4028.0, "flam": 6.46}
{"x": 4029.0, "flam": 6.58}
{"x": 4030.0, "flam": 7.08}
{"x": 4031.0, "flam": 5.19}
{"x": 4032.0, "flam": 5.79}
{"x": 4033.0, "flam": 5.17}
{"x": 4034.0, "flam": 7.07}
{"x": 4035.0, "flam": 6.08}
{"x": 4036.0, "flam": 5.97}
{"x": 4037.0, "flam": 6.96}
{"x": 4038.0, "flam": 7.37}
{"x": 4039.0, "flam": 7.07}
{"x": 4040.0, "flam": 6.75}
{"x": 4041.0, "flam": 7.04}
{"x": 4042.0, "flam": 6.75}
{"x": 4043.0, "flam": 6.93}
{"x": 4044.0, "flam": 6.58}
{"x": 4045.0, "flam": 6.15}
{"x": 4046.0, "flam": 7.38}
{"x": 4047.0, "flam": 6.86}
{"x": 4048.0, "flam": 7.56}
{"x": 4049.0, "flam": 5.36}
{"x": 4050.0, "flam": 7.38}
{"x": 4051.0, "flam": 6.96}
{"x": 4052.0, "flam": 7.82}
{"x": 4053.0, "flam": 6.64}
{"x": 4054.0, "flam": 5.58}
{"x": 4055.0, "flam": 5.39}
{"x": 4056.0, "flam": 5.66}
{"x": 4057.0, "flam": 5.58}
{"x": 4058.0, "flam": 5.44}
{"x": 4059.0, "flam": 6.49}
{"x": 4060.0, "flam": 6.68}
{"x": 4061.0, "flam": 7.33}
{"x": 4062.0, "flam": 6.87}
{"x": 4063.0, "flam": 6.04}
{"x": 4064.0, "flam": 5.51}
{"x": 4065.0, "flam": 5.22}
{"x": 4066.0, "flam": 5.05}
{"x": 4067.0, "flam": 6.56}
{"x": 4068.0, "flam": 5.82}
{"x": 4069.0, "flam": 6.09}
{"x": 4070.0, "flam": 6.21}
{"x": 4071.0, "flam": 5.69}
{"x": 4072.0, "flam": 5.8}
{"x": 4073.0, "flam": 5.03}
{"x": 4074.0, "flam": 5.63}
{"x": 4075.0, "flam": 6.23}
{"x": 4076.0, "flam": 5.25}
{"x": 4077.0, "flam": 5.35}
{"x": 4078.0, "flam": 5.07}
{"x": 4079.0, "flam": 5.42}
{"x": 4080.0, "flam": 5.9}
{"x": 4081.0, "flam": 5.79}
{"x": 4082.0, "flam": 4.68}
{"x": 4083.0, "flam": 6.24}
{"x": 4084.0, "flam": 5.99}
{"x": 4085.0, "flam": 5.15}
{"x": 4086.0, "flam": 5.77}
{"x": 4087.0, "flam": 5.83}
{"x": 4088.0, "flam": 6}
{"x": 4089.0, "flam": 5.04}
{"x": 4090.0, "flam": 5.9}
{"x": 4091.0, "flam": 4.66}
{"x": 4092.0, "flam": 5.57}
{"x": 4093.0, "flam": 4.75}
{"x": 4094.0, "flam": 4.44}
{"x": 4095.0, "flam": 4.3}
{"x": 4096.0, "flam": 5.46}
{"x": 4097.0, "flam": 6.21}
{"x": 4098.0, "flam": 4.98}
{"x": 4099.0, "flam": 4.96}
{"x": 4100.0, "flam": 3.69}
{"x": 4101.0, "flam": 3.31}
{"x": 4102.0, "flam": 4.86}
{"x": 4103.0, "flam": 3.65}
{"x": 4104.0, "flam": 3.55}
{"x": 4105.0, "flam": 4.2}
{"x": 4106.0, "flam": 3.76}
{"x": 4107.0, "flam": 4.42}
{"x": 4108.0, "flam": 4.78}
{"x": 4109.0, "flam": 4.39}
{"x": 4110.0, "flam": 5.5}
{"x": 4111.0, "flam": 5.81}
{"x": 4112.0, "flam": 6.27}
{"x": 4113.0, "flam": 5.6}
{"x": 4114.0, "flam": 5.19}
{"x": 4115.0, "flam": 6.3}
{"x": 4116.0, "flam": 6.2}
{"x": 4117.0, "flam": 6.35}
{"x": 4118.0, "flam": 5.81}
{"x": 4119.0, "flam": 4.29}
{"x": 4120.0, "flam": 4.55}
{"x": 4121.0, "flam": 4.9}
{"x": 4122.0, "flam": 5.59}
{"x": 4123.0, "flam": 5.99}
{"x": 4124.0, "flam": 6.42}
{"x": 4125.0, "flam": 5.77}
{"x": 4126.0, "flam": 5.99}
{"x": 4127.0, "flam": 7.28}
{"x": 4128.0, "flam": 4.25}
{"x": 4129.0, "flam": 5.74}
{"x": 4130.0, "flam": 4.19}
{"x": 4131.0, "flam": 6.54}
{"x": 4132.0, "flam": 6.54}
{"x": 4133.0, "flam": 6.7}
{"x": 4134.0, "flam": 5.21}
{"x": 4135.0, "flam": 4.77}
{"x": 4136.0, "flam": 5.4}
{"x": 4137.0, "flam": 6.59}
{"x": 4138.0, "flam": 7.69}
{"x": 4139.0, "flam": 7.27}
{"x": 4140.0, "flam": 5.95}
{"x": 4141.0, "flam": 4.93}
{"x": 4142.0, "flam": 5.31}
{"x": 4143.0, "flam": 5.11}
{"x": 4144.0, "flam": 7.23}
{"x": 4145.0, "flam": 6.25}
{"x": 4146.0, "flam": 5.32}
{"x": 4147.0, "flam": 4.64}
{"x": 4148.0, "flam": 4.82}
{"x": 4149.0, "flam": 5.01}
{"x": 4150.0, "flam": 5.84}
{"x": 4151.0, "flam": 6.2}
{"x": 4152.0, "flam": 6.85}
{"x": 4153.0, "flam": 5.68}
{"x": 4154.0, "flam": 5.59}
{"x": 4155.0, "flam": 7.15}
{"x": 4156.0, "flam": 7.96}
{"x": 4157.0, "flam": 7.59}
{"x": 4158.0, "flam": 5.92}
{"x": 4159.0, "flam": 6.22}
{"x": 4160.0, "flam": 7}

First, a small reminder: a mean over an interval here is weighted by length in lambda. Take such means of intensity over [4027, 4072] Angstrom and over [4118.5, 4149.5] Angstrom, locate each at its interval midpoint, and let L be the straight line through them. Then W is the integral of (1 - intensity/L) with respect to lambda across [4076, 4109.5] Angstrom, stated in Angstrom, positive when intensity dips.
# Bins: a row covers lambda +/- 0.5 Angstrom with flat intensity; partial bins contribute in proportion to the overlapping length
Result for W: 5.8 Angstrom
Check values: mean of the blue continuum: 6.37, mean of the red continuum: 5.69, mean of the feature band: 4.98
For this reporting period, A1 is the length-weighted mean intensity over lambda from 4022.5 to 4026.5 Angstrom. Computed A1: 6.29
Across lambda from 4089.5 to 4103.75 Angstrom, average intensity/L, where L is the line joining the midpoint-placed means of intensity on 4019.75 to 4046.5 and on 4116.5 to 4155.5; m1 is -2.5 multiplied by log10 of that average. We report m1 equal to 0.27 mag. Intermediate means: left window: 6.52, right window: 5.79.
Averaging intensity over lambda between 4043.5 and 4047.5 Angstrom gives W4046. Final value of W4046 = 6.74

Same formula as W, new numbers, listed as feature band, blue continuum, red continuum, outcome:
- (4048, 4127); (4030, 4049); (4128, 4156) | 9.1 Angstrom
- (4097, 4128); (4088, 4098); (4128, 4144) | 2.0 Angstrom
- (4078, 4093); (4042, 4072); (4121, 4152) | 1.5 Angstrom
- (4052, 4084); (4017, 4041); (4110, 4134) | 1.8 Angstrom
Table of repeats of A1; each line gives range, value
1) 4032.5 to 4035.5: 6.11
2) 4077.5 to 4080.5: 5.46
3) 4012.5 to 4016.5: 6.33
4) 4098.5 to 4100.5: 4.33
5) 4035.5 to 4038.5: 6.77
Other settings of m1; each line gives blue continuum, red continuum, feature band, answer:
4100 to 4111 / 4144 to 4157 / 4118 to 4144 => -0.09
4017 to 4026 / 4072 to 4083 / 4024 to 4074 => -0.05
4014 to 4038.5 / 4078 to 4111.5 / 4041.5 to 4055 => -0.12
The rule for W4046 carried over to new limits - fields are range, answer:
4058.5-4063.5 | 6.68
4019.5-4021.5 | 6.46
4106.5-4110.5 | 4.77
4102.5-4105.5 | 3.8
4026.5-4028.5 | 6.67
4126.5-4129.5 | 5.76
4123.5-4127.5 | 6.37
